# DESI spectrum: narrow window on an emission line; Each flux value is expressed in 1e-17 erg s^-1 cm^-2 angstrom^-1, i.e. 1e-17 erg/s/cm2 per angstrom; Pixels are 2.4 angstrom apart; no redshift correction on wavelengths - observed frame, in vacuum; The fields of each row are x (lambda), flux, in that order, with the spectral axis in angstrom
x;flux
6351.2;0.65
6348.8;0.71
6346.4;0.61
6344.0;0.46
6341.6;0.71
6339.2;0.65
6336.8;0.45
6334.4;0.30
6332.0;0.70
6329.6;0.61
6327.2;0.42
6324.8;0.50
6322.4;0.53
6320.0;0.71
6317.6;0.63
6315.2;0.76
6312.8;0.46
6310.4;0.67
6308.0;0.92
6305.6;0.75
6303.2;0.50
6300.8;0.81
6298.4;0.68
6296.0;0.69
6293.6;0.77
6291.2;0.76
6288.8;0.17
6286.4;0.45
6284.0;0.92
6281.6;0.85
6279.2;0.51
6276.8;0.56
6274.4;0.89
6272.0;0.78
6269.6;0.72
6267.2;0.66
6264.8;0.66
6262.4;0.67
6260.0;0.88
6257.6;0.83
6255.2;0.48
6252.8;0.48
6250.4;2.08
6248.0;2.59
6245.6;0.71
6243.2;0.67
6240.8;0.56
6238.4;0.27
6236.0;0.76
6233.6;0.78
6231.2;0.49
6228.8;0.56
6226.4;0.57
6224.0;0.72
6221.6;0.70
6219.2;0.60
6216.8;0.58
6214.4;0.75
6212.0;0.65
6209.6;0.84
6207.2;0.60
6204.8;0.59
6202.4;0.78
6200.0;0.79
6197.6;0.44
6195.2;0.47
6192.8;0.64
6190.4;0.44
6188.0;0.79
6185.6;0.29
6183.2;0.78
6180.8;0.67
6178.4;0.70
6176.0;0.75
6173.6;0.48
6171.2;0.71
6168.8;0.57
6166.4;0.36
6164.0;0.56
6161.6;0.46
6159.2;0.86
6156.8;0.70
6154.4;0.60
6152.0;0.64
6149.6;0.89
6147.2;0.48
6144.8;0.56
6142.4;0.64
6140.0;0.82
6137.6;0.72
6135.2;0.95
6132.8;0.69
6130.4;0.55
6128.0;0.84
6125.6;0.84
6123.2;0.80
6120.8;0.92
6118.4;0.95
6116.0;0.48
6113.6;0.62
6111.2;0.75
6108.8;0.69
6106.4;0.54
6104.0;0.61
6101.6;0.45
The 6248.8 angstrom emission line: H-gamma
